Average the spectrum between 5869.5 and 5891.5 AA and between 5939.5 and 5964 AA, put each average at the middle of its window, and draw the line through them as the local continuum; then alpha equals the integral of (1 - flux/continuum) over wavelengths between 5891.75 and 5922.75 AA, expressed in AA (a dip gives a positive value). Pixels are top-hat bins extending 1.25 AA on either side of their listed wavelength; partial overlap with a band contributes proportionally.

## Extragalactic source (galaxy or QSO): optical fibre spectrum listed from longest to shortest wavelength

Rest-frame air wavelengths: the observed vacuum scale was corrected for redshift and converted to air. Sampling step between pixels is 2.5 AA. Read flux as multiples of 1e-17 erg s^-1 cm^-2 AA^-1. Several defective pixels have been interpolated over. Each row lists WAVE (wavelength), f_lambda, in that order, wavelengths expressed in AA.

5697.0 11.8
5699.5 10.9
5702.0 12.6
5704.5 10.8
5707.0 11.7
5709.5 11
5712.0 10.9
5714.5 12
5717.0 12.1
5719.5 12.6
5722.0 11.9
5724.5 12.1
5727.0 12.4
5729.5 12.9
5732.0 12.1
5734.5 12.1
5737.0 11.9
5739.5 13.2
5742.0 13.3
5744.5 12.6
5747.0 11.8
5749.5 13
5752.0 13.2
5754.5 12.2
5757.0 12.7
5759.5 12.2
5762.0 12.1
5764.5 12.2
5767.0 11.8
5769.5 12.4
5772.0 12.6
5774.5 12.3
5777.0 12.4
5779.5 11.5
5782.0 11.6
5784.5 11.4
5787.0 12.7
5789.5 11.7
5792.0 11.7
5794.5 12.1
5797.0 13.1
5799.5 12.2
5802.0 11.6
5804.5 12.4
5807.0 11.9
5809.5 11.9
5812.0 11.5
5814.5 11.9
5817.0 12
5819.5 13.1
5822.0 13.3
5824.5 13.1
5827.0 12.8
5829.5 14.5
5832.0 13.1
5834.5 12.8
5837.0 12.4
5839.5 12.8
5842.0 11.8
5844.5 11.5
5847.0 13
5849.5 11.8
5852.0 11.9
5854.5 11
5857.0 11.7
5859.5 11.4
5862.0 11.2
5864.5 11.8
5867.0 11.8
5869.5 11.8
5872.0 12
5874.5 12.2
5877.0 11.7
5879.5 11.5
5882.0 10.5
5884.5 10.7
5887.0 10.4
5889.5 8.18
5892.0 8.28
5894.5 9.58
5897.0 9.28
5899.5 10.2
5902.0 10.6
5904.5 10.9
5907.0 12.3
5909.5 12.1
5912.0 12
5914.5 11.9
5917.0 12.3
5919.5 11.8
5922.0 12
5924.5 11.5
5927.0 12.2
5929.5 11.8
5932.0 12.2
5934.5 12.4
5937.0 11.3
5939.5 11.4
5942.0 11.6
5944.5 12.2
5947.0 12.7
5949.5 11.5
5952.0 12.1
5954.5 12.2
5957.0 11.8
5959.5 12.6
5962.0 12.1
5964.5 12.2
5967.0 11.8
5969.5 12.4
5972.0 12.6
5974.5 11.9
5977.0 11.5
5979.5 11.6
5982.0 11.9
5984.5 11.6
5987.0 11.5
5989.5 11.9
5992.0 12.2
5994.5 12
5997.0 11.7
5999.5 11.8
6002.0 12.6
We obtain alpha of 0.63 AA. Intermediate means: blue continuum 10.9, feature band 11.1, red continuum 12.1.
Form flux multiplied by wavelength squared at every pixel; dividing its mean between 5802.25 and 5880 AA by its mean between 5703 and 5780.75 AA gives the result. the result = 1.03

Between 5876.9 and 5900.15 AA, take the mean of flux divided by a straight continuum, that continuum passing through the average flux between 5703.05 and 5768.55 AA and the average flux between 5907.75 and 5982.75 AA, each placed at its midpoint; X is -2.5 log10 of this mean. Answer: 0.21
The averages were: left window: 12.2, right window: 12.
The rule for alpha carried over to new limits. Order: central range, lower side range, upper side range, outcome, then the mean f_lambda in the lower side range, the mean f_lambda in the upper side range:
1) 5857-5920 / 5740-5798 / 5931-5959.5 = 5.3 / 12.3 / 12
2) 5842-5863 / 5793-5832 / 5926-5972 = 1.1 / 12.5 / 12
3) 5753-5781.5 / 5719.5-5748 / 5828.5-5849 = 0.6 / 12.4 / 12.7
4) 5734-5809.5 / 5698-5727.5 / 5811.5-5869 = -1.7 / 11.7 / 12.3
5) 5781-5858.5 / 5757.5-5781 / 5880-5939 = -3.2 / 12.2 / 11.1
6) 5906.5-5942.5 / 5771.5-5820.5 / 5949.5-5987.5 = 0.3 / 12.1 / 12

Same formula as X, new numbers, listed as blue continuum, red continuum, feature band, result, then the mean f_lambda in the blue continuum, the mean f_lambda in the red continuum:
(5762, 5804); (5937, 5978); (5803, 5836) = -0.05 mag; 12.1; 12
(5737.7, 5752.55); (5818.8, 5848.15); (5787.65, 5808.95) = 0.06 mag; 12.8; 12.8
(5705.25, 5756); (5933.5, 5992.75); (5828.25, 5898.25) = 0.06 mag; 12.2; 12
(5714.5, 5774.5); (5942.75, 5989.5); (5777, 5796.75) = 0.04 mag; 12.4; 12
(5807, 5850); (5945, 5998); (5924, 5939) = 0.02 mag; 12.5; 12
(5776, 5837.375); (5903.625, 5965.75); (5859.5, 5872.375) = 0.05 mag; 12.3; 12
